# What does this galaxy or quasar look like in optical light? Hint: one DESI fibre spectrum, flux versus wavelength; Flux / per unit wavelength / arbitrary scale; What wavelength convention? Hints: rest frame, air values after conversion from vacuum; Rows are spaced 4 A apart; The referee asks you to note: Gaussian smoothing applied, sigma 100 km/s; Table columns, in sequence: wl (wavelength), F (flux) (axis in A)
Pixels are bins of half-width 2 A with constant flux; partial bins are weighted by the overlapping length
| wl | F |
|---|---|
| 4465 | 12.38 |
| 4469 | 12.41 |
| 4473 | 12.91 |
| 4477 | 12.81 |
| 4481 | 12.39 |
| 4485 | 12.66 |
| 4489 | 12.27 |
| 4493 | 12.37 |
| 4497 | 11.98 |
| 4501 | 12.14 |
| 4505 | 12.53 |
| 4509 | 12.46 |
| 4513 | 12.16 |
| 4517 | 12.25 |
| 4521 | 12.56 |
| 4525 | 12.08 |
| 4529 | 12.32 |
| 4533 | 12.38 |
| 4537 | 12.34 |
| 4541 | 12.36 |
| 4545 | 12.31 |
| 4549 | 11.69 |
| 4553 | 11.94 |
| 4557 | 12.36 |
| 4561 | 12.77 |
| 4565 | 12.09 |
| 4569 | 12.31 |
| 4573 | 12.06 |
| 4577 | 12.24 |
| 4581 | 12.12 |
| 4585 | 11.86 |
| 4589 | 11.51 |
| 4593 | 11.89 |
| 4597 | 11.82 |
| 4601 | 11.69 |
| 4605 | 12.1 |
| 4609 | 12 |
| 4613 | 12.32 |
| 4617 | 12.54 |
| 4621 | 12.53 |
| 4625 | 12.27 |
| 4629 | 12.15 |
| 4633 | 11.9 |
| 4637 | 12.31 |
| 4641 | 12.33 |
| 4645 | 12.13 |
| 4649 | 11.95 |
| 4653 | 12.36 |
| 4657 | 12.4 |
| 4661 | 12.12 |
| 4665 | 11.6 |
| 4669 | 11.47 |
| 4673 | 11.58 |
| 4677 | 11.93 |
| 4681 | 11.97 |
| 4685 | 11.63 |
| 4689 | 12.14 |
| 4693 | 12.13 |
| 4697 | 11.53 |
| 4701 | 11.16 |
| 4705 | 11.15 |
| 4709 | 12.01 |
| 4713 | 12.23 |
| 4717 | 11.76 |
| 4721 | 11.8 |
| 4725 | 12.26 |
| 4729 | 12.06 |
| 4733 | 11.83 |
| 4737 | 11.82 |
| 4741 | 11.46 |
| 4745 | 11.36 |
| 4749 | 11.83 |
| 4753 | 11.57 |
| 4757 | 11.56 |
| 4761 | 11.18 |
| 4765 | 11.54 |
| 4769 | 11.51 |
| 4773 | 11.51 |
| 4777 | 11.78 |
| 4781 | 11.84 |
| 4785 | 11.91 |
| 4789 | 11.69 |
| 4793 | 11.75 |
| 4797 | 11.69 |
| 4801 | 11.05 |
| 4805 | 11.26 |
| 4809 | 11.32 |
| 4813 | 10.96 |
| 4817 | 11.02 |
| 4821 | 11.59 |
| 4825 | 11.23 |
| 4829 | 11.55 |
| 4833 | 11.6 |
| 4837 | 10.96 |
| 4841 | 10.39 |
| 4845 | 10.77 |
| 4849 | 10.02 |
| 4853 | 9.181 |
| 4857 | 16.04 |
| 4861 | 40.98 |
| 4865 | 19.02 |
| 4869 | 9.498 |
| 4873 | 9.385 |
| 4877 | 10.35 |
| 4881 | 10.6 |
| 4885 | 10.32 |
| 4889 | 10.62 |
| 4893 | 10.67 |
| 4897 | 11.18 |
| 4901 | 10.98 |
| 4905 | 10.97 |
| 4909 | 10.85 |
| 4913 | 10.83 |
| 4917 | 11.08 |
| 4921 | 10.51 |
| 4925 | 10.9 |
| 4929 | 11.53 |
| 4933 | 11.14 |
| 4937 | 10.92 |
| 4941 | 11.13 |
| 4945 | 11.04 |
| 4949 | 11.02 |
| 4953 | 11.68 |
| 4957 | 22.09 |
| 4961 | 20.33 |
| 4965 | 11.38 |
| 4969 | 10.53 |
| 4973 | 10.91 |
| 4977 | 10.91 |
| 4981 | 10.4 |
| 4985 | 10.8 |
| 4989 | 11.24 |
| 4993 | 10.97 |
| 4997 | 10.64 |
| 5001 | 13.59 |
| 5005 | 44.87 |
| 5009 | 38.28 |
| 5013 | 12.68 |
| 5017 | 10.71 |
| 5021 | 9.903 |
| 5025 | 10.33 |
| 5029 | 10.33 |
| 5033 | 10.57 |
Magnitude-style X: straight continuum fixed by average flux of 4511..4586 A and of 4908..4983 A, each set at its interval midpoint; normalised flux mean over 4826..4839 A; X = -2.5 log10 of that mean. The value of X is 0.07 mag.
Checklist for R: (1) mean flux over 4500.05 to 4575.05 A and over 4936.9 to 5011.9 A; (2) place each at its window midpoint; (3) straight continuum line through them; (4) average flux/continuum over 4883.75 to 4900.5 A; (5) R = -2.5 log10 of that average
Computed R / 0.35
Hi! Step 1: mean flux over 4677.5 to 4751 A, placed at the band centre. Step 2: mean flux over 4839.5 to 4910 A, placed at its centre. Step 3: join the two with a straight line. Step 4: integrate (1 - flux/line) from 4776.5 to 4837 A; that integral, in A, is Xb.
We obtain 4.8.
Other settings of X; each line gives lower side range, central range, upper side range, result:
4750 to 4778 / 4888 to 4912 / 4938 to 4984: 0.14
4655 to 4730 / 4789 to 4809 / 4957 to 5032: 0.14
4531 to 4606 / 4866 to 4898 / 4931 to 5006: 0.24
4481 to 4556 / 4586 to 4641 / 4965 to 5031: 0.06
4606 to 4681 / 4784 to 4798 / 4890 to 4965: 0.03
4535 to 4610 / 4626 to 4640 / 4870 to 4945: -0.03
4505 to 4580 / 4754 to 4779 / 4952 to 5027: 0.20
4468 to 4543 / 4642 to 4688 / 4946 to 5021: 0.13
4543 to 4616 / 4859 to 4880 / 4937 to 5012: -0.20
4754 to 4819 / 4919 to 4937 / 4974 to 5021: 0.32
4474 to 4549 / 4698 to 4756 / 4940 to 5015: 0.18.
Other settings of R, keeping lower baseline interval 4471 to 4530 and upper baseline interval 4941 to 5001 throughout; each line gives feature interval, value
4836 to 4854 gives 0.20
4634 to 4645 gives 0.01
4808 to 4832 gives 0.10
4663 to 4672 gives 0.08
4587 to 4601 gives 0.06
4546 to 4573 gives 0.02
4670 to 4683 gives 0.05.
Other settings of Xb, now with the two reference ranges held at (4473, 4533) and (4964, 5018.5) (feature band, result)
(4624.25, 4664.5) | 3.5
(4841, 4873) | -1.9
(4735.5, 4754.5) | 3.3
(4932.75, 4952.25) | 5.4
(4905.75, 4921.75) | 4.5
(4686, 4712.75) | 3.9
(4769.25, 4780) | 1.9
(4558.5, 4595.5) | 2.2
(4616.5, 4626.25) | 0.5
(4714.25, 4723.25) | 1.3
